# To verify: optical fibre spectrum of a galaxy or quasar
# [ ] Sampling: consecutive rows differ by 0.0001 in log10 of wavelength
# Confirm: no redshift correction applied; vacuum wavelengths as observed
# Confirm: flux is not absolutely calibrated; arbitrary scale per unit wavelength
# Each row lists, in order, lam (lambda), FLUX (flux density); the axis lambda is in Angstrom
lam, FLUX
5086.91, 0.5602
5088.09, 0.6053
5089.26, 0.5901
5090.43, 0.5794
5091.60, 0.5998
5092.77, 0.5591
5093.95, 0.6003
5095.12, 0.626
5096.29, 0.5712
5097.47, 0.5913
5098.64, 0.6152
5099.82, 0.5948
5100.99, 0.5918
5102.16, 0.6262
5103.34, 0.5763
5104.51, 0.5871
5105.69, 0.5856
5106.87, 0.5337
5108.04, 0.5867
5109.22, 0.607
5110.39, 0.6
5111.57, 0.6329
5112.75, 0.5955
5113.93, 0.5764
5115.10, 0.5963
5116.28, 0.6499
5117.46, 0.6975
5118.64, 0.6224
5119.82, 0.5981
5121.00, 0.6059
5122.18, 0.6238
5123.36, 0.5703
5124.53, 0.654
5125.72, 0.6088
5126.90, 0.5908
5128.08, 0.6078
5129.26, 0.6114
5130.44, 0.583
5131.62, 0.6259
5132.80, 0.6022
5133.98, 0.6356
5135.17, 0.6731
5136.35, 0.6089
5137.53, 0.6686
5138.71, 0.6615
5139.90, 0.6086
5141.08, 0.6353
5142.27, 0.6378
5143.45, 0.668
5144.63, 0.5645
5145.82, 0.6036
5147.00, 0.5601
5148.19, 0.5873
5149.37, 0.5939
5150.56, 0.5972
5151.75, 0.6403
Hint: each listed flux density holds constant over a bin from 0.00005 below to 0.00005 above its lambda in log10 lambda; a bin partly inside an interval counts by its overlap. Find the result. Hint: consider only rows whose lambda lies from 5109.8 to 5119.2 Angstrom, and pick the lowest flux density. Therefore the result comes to 0.5764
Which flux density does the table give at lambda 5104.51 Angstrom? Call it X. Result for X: 0.5871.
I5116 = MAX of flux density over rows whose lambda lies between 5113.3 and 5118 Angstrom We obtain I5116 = 0.6975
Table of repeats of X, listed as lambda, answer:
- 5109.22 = 0.607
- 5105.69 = 0.5856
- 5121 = 0.6059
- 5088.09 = 0.6053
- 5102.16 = 0.6262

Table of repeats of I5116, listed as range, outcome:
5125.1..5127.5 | 0.6088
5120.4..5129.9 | 0.654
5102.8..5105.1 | 0.5871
